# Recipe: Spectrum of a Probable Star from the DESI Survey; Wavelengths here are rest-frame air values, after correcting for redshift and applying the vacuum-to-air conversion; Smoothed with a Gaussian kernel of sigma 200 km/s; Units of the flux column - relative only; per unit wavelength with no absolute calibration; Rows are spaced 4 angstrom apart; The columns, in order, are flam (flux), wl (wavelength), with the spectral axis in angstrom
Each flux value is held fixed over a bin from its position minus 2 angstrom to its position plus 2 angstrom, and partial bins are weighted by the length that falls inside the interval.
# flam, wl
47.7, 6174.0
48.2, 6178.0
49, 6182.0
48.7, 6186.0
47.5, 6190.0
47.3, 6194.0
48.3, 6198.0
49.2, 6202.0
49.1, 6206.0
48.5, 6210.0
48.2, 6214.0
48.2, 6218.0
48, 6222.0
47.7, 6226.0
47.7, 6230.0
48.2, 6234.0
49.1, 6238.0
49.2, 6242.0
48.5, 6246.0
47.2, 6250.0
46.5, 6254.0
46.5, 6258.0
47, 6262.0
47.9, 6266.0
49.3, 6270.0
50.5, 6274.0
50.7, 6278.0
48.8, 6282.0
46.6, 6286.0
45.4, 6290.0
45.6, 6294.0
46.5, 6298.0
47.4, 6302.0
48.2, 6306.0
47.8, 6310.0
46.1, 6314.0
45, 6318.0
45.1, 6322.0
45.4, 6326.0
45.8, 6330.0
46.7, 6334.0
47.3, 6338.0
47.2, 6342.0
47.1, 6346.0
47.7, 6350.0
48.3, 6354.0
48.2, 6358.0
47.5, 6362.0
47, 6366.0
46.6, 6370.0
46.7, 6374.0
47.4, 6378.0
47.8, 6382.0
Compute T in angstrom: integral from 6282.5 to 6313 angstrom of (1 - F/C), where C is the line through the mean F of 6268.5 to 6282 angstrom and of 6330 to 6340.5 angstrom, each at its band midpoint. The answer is 1.2 angstrom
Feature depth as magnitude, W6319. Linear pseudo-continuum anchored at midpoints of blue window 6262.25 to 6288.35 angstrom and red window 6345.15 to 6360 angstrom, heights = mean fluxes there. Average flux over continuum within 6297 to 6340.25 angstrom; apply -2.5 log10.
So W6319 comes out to 0.04 mag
